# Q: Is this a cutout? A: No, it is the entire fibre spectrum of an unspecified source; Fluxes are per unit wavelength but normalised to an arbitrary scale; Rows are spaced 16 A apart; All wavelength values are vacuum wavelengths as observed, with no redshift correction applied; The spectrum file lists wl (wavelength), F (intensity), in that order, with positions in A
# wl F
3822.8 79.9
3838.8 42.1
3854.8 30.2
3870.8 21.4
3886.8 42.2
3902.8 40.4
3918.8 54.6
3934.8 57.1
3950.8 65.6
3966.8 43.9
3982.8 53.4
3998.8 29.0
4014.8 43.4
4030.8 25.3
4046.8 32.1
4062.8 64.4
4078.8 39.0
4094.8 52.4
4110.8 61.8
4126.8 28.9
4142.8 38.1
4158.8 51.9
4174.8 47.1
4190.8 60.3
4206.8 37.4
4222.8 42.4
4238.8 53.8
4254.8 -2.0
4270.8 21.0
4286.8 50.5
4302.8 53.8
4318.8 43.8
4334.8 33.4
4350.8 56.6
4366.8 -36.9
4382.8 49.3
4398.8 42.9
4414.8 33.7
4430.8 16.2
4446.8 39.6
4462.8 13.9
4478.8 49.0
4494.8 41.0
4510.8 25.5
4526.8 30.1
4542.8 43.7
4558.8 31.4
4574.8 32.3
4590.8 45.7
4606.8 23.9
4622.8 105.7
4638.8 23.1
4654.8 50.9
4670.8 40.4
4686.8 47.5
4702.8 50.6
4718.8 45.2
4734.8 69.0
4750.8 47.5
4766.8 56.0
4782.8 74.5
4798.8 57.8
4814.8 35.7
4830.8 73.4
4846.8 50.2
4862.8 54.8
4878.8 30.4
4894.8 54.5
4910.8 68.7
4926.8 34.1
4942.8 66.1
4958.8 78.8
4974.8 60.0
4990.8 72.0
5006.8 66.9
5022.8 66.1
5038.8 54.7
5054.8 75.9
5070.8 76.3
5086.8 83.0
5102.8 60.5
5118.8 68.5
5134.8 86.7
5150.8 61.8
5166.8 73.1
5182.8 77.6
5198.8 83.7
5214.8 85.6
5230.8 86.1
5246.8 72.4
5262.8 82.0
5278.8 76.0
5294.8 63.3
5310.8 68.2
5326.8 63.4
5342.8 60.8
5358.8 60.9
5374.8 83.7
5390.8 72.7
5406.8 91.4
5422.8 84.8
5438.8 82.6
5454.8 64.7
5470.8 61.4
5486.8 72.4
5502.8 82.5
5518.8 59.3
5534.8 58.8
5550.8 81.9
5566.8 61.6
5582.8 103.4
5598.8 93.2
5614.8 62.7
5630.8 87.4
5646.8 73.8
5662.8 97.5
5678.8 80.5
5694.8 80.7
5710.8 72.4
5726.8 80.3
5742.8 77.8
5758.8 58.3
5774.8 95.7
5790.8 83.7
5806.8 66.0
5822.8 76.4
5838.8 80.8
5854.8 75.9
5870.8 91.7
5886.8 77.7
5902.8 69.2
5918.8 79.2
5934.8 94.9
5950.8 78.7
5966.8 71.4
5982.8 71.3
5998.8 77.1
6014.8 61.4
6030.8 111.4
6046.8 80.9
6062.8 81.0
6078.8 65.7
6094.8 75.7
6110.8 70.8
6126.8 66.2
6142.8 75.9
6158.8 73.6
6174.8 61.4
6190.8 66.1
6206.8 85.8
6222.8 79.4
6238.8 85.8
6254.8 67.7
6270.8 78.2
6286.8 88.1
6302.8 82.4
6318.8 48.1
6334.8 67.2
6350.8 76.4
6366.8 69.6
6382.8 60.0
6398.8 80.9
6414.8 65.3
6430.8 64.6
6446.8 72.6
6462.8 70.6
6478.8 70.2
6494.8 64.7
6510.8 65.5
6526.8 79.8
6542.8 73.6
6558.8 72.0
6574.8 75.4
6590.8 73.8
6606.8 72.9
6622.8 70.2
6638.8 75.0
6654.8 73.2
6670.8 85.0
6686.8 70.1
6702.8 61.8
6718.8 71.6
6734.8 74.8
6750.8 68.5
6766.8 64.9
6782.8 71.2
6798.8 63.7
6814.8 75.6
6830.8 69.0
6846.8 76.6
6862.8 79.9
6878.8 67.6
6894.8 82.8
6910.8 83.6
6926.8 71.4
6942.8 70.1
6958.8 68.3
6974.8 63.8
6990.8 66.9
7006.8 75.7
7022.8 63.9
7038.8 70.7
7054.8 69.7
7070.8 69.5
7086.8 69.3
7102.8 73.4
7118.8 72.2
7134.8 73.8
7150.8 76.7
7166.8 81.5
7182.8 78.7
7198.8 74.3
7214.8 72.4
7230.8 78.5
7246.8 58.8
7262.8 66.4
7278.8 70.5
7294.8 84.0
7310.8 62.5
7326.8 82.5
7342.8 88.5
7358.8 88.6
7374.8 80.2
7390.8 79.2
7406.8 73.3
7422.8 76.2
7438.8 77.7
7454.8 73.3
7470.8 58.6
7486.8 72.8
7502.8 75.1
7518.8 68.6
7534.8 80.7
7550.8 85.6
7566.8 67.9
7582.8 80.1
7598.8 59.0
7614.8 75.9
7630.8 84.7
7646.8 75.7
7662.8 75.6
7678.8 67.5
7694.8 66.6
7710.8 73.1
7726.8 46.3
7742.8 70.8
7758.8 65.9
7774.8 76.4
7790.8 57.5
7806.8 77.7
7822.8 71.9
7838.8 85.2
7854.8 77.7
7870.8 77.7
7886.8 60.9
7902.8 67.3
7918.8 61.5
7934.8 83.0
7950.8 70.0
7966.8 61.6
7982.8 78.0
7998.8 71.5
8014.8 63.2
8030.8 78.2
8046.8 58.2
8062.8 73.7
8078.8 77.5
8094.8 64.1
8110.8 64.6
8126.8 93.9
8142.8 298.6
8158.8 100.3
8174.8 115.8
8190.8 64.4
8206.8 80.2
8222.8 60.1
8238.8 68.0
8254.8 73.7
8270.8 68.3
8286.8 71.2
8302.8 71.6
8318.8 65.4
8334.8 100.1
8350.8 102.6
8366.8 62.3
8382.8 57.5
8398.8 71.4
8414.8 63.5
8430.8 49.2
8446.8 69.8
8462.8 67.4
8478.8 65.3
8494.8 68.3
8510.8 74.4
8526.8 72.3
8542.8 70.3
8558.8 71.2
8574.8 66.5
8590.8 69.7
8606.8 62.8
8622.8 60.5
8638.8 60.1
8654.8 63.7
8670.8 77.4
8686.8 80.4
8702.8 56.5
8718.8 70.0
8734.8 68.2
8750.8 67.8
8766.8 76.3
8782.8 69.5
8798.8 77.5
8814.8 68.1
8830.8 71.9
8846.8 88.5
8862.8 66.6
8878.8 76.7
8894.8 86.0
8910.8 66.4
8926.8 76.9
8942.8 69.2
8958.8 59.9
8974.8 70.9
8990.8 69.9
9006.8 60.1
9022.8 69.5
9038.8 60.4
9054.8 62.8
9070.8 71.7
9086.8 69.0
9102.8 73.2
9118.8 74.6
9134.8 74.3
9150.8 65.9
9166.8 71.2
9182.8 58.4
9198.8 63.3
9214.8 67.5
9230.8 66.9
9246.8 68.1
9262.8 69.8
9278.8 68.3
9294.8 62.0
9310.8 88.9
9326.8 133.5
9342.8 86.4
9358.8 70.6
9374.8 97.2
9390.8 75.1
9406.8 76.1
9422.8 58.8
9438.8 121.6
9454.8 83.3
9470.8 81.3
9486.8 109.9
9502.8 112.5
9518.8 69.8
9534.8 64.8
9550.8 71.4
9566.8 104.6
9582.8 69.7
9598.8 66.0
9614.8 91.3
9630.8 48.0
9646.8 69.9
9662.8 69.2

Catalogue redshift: 0.240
